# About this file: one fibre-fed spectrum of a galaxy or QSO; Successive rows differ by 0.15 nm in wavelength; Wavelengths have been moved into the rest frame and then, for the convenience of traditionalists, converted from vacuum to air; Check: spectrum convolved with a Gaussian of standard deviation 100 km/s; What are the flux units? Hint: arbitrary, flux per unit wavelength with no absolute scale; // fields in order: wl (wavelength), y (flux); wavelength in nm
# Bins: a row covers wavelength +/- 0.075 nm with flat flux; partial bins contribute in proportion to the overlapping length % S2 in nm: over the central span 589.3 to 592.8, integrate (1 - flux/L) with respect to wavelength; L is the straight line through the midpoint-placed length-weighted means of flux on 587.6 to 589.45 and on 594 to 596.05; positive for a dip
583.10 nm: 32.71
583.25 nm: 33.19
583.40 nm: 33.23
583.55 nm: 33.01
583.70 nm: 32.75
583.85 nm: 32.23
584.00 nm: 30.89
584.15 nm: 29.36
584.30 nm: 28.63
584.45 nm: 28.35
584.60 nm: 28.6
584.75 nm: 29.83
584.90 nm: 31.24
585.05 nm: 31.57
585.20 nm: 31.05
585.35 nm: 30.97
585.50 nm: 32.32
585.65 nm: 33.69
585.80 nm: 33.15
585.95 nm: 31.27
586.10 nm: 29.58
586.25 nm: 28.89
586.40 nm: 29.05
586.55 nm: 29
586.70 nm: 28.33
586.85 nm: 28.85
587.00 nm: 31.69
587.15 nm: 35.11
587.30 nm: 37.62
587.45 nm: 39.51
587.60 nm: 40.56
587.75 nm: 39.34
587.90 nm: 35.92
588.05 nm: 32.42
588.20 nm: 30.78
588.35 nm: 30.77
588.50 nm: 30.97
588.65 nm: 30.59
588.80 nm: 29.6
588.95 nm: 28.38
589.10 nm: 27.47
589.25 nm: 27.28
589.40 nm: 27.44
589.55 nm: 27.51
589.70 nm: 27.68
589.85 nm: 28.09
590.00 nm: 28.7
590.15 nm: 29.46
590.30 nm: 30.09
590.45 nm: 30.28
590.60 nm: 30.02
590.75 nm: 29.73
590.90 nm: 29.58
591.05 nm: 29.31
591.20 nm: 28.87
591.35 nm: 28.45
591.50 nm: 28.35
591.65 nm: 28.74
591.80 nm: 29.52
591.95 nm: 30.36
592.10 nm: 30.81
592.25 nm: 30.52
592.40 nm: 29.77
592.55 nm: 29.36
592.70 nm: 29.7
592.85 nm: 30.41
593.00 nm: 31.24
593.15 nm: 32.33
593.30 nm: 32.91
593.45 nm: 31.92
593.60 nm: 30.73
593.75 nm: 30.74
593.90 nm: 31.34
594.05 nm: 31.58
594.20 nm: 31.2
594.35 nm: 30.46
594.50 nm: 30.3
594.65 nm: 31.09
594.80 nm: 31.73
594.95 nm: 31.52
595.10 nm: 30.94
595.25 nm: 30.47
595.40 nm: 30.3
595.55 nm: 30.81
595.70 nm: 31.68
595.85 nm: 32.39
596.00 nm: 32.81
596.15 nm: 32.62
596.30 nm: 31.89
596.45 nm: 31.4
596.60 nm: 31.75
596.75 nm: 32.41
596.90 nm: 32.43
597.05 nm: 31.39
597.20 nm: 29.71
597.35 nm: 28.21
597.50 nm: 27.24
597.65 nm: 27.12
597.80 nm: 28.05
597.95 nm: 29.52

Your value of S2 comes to 0.23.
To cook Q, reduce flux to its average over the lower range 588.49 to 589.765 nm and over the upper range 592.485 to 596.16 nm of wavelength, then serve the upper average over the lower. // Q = 1.10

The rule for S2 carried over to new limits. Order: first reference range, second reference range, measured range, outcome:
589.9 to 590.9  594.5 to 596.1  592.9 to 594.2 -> -0.03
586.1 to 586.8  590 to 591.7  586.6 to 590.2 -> -0.29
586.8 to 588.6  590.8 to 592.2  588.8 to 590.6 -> 0.18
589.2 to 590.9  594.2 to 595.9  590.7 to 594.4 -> -0.05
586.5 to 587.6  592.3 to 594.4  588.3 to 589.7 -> 0.17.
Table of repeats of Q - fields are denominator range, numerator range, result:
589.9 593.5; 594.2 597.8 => 1.03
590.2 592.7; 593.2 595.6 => 1.05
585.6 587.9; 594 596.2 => 0.95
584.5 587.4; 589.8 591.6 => 0.94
